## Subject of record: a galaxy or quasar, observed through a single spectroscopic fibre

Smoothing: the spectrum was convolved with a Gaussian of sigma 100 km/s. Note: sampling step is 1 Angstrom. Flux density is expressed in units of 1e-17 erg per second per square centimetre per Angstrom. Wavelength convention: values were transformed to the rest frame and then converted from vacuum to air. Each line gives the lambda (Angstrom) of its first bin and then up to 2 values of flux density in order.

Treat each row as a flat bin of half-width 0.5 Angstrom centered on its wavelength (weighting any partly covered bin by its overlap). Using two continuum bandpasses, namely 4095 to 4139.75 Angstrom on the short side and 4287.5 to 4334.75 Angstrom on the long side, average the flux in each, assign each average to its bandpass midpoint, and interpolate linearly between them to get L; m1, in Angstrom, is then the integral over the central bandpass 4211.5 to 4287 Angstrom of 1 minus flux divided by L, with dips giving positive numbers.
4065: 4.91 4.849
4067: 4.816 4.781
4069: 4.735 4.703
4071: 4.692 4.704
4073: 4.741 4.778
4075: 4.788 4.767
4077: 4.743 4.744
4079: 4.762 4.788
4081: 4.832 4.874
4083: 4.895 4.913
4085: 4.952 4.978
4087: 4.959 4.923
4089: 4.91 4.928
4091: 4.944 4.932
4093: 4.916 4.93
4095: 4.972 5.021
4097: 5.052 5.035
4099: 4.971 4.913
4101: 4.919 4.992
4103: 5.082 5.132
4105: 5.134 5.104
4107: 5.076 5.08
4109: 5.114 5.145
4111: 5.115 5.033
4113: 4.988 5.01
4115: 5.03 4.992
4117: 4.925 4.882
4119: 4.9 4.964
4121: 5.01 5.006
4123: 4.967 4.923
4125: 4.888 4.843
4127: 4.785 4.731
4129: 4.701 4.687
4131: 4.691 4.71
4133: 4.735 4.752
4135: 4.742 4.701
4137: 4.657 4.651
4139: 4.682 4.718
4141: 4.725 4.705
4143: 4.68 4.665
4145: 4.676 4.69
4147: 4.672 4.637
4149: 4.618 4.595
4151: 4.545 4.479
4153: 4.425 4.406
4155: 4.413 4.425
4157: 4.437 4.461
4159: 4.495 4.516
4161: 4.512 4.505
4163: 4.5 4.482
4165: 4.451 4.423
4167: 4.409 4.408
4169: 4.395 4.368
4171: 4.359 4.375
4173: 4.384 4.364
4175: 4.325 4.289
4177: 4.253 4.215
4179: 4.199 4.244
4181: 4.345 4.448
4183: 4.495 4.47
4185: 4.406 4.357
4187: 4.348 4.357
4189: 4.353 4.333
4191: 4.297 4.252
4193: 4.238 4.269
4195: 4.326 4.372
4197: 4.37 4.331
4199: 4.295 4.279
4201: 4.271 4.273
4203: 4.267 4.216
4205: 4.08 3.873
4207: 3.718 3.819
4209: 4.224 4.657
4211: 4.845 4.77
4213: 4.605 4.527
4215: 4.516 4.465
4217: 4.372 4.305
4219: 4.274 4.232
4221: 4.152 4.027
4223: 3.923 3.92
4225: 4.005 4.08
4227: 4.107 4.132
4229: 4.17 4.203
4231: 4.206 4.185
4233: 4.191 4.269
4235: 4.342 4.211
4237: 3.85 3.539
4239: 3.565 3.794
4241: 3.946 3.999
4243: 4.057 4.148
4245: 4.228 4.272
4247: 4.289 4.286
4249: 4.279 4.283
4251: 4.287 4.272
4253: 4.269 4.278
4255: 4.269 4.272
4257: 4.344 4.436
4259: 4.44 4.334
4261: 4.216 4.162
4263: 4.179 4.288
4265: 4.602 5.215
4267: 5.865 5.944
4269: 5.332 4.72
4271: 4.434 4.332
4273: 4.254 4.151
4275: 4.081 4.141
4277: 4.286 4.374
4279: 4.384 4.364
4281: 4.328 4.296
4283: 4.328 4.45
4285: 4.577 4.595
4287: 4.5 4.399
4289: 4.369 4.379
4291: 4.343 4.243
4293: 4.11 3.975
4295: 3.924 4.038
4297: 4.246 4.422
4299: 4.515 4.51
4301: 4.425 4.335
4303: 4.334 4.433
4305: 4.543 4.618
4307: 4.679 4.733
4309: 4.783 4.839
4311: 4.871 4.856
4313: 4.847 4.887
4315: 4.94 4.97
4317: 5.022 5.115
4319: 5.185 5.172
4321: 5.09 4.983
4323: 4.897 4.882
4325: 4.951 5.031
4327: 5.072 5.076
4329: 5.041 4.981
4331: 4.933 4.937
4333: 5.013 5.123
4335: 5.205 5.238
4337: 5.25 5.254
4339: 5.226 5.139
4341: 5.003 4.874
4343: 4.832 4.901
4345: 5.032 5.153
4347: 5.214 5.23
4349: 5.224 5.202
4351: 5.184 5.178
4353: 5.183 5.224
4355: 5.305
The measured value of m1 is 7.19 Angstrom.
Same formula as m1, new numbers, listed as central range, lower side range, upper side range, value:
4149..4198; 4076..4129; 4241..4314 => 3.6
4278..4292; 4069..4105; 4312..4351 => 1.7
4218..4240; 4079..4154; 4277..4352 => 3.3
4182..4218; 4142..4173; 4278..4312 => 1.2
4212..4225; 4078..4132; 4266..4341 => 1.4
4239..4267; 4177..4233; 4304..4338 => 1.6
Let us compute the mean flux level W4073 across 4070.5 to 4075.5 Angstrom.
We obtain 4.74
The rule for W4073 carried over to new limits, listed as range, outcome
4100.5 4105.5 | 5.05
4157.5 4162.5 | 4.5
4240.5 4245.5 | 4.08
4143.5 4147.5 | 4.68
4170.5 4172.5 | 4.37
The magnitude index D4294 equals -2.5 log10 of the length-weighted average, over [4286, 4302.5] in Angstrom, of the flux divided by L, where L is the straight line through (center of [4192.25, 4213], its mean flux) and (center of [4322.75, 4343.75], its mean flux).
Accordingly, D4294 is 0.12 mag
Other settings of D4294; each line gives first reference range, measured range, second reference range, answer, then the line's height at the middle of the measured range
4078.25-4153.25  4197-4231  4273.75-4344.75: 0.13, 4.78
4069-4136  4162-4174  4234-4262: 0.04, 4.57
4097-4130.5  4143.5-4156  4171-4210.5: 0.02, 4.65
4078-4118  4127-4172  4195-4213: 0.02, 4.64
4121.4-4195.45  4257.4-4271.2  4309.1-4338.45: 0.03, 4.84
